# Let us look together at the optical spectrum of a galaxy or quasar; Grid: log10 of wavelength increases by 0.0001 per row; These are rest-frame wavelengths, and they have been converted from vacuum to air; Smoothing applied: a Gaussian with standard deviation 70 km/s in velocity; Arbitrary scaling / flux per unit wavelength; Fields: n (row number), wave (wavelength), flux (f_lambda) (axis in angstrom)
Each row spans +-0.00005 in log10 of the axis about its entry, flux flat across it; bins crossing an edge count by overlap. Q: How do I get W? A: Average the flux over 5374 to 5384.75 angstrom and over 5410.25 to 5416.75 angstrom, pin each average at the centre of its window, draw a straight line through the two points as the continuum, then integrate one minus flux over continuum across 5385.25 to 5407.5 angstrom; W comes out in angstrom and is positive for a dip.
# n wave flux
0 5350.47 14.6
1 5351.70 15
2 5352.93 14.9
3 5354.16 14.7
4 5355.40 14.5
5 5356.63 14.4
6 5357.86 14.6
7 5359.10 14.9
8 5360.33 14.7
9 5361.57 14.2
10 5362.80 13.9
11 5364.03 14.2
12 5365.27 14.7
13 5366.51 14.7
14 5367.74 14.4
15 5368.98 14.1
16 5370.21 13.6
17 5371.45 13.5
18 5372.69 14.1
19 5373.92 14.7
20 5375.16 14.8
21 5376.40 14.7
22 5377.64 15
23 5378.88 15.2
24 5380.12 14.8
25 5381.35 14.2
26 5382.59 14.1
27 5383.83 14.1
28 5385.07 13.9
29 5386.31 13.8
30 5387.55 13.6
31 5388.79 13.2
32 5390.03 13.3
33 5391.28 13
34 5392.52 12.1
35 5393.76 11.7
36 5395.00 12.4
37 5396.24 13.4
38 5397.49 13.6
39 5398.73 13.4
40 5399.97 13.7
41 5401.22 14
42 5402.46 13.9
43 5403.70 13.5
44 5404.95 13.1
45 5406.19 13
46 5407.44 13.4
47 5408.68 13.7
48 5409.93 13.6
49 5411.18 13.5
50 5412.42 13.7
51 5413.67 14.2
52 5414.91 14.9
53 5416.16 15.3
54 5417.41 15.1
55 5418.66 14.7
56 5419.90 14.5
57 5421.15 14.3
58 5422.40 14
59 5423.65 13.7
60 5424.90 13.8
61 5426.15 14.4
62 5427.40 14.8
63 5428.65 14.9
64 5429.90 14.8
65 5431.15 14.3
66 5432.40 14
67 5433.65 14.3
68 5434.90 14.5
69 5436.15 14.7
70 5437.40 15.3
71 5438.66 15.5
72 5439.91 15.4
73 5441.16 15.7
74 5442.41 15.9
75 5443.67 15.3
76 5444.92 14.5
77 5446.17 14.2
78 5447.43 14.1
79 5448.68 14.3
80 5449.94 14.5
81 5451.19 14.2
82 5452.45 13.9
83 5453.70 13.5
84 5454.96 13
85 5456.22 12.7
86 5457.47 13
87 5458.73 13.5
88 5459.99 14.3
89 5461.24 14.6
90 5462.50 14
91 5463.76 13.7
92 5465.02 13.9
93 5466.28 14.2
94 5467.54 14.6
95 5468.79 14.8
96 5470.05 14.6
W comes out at 1.9 angstrom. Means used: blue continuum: 14.6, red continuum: 14.3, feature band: 13.2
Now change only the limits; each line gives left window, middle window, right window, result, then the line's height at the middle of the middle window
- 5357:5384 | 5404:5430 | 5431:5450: 0.9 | 14.7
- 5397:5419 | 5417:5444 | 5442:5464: -1.4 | 14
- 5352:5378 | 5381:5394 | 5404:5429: 0.8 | 14.3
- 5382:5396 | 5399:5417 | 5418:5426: -0.1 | 13.8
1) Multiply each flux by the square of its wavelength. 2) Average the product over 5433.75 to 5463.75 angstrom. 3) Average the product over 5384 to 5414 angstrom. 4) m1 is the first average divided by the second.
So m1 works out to 1.09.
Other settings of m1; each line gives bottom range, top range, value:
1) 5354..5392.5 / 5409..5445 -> 1.05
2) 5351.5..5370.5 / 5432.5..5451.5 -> 1.05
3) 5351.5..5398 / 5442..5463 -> 1.03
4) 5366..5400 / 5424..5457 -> 1.07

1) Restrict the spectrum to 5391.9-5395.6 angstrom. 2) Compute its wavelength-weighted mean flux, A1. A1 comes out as 12.1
